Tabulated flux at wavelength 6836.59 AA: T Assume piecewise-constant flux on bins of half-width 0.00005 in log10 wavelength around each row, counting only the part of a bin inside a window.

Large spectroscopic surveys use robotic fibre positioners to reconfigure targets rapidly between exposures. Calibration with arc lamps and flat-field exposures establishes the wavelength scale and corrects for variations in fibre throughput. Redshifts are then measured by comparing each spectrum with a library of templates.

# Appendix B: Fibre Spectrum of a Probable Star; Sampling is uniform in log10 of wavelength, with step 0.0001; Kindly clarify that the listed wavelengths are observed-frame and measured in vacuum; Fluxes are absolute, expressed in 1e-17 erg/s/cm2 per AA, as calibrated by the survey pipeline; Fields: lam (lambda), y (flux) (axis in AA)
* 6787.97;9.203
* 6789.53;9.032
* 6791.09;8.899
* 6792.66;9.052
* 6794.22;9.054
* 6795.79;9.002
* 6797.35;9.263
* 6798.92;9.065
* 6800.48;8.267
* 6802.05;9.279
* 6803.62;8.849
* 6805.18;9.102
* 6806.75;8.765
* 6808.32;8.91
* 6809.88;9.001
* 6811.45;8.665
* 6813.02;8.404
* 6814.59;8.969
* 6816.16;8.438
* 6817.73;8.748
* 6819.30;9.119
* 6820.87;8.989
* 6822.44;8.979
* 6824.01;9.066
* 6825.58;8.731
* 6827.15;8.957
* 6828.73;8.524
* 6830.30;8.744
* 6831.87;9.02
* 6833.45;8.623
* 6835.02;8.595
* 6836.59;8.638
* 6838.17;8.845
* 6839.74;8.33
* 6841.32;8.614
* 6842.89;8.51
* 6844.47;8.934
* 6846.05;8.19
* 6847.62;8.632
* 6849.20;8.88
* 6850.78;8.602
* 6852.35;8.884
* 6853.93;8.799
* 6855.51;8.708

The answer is 8.638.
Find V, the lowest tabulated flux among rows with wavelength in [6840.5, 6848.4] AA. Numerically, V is 8.19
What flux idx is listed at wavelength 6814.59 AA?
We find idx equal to 8.969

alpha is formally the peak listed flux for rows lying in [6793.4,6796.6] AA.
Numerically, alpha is 9.054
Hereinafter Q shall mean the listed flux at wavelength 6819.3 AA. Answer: 9.119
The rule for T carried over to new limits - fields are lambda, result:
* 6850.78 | 8.602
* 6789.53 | 9.032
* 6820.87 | 8.989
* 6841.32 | 8.614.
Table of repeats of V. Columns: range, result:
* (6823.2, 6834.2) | 8.524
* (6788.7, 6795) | 8.899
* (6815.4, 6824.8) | 8.438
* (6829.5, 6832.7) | 8.744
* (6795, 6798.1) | 9.002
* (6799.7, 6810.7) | 8.267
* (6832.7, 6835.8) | 8.595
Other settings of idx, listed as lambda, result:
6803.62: 8.849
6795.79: 9.002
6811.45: 8.665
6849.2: 8.88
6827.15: 8.957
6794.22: 9.054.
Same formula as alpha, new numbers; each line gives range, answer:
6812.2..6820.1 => 9.119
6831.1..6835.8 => 9.02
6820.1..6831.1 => 9.066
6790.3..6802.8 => 9.279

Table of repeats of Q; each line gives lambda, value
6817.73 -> 8.748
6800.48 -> 8.267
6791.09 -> 8.899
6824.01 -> 9.066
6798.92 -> 9.065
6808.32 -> 8.91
